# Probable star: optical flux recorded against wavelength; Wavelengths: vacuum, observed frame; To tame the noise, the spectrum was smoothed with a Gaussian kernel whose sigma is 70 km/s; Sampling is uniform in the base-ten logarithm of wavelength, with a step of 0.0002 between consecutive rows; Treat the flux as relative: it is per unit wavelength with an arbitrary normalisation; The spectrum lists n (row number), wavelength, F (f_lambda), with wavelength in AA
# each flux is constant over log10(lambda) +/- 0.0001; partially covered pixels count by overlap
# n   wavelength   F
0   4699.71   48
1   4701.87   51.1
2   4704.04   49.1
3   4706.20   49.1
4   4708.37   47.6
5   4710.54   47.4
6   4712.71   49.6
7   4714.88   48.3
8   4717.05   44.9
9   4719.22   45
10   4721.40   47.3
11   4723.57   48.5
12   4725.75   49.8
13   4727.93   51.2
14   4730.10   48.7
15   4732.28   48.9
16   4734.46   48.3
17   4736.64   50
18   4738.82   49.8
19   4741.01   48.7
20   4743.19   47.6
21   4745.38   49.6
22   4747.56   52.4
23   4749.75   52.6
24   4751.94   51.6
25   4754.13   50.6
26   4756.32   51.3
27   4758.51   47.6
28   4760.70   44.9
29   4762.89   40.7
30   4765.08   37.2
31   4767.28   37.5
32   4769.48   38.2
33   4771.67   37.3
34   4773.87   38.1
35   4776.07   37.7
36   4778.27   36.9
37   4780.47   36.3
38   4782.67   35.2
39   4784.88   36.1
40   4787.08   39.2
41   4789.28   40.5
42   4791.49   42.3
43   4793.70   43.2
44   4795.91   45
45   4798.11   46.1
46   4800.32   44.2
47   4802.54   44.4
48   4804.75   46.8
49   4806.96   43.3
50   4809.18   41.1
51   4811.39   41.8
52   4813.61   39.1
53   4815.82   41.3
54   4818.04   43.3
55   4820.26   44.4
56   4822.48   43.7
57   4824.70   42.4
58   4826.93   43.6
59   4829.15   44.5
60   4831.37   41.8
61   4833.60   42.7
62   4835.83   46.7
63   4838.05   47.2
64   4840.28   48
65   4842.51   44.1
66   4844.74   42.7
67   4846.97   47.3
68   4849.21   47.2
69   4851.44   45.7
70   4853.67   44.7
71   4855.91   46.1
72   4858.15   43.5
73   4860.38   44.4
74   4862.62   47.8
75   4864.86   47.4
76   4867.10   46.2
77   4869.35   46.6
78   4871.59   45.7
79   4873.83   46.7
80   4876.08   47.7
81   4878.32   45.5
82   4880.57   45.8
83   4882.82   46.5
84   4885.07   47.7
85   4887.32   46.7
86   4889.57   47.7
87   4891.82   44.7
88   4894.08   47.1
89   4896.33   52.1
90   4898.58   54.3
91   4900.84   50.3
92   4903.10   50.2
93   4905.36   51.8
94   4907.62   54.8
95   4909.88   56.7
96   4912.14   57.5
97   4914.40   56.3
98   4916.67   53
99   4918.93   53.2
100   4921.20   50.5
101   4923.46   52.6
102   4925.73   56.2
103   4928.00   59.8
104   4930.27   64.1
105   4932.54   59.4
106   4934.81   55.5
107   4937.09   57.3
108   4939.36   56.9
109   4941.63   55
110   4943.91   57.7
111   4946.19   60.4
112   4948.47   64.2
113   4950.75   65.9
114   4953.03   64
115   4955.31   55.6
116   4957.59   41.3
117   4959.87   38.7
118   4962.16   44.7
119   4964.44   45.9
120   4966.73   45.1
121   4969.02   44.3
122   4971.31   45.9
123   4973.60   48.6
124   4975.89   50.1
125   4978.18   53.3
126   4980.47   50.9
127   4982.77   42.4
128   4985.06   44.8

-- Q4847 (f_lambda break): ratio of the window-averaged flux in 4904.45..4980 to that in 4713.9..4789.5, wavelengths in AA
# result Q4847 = 1.2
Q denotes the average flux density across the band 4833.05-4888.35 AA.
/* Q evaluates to 46.1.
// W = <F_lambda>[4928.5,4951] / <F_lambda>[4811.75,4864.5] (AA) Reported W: 1.34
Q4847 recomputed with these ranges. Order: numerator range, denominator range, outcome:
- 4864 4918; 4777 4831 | 1.18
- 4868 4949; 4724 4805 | 1.18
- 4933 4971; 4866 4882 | 1.15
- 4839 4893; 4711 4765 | 0.95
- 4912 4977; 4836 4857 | 1.17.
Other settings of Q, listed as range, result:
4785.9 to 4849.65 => 43.7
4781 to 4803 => 41.4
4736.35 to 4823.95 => 43.4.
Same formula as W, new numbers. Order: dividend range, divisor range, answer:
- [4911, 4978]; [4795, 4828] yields 1.24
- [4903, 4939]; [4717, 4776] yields 1.20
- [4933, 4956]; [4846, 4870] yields 1.29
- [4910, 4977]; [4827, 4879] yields 1.18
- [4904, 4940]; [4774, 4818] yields 1.36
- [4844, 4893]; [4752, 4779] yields 1.10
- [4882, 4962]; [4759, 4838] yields 1.30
